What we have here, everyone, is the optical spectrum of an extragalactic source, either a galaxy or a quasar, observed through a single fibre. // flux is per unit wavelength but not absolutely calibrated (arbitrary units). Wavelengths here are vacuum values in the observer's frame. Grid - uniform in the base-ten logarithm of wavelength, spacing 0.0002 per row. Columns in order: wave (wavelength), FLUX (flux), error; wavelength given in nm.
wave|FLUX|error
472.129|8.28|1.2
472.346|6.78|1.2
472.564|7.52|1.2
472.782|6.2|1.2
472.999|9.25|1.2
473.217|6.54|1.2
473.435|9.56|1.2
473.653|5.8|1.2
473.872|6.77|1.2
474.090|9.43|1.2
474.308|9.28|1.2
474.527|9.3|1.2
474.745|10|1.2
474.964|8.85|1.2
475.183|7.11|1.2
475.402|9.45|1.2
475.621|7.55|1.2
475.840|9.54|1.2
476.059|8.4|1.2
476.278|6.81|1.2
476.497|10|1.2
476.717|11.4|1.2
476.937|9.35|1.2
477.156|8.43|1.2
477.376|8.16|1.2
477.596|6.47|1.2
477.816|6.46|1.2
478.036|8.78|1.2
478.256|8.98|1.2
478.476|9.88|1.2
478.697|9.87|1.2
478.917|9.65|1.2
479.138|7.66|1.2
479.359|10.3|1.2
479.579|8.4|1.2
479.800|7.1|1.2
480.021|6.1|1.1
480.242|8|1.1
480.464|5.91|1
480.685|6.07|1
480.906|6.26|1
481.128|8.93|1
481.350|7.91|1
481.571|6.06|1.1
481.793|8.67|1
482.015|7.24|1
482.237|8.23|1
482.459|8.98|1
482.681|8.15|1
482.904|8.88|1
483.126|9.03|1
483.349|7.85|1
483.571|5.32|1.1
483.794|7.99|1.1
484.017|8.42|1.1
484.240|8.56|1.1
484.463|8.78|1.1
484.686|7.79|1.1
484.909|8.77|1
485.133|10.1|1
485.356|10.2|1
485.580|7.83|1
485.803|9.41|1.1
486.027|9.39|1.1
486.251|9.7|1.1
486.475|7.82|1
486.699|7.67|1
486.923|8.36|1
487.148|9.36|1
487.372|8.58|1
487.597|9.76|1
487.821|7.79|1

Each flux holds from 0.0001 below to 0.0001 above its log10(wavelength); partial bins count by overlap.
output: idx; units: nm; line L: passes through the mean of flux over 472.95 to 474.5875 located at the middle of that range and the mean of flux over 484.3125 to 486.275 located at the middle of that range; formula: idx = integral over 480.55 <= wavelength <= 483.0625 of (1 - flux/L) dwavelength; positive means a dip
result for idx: 0.30 nm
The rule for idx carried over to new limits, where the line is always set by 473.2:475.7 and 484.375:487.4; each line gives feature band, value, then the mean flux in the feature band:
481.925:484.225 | 0.18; 8.04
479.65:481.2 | 0.31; 6.9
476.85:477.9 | 0.09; 7.77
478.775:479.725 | -0.04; 8.97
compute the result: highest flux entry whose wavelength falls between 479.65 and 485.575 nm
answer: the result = 10.2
